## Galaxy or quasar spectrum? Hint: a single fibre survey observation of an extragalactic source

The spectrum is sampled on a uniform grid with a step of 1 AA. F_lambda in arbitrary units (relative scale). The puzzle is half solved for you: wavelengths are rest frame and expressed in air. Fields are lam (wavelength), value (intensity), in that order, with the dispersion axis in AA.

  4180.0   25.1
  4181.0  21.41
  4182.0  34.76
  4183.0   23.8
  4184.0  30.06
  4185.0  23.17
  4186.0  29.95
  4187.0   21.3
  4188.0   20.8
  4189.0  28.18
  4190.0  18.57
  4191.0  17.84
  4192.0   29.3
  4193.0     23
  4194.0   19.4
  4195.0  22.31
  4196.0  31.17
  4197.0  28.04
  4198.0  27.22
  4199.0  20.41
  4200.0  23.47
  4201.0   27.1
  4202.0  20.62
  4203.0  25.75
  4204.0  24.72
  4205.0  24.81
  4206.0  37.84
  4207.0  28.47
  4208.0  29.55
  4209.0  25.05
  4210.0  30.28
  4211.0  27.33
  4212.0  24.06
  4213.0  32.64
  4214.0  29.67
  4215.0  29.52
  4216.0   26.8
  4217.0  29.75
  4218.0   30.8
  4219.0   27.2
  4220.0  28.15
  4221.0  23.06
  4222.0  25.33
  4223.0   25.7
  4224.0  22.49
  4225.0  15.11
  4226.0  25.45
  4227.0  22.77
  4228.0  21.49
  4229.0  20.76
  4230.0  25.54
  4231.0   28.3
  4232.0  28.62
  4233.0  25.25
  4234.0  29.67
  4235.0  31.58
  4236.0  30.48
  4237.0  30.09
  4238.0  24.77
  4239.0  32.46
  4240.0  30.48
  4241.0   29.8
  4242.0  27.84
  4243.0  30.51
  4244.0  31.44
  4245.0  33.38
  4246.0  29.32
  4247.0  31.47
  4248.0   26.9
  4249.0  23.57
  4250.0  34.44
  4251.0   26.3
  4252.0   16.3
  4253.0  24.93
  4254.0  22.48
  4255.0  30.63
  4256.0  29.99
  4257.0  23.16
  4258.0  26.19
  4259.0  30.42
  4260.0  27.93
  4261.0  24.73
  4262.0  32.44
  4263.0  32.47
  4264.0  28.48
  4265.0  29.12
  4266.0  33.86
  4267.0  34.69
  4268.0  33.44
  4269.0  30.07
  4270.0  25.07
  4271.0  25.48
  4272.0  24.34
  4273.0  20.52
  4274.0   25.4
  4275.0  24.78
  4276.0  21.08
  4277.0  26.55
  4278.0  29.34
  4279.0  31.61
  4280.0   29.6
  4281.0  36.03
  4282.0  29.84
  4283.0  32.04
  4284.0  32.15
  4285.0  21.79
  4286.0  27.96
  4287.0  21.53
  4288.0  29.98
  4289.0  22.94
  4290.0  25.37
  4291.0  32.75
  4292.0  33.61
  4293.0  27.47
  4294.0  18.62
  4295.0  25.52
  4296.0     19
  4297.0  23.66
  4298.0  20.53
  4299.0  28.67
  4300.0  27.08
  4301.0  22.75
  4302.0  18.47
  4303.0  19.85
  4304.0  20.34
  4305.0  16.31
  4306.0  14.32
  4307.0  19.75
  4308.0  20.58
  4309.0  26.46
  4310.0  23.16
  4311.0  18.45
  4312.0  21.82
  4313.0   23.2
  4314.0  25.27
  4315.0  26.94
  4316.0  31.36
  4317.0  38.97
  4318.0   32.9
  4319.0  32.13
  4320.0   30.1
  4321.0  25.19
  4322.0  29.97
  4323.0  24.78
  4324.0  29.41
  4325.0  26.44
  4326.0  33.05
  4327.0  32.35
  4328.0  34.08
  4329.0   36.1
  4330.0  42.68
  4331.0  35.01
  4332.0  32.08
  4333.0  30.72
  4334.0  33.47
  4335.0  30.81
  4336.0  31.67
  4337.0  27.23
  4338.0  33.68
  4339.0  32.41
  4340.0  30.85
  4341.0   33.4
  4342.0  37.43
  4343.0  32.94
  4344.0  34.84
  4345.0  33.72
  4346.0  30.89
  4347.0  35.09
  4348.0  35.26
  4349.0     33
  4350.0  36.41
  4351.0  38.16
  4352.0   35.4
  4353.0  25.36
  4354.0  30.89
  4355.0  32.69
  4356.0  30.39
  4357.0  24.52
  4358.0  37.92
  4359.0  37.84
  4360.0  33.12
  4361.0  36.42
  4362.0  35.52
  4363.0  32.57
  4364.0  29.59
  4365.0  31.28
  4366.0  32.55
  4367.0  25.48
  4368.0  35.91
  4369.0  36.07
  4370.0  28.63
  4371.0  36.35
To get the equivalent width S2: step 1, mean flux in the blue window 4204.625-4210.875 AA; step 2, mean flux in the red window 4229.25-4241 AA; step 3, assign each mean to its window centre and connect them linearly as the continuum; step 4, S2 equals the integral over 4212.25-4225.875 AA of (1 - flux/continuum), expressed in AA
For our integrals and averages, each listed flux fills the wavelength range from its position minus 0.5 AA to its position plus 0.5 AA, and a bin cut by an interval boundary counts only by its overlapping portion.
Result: 1.2 AA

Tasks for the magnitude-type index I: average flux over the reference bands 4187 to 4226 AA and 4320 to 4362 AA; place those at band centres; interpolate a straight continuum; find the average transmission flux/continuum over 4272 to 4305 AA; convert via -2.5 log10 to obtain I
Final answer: 0.17 mag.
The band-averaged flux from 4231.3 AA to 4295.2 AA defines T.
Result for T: 28.2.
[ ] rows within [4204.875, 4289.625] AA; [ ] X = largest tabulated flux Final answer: 37.84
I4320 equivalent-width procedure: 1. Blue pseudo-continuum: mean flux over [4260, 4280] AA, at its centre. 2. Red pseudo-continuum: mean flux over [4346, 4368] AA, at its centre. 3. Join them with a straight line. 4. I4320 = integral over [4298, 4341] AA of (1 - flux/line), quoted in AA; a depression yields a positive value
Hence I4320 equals 4.2 AA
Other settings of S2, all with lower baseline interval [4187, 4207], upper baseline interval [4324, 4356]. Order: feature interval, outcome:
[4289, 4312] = 5.91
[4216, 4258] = 0.13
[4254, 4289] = 1.10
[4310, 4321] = 1.36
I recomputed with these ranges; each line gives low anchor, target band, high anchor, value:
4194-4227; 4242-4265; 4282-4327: -0.08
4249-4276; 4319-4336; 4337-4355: 0.01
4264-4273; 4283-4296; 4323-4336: 0.14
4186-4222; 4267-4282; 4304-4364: 0.03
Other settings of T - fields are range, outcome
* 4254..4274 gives 28.3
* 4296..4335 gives 27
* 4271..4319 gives 25.4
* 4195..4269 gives 27.6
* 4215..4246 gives 27.2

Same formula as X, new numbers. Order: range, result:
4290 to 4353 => 42.68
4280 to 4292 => 36.03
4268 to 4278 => 33.44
